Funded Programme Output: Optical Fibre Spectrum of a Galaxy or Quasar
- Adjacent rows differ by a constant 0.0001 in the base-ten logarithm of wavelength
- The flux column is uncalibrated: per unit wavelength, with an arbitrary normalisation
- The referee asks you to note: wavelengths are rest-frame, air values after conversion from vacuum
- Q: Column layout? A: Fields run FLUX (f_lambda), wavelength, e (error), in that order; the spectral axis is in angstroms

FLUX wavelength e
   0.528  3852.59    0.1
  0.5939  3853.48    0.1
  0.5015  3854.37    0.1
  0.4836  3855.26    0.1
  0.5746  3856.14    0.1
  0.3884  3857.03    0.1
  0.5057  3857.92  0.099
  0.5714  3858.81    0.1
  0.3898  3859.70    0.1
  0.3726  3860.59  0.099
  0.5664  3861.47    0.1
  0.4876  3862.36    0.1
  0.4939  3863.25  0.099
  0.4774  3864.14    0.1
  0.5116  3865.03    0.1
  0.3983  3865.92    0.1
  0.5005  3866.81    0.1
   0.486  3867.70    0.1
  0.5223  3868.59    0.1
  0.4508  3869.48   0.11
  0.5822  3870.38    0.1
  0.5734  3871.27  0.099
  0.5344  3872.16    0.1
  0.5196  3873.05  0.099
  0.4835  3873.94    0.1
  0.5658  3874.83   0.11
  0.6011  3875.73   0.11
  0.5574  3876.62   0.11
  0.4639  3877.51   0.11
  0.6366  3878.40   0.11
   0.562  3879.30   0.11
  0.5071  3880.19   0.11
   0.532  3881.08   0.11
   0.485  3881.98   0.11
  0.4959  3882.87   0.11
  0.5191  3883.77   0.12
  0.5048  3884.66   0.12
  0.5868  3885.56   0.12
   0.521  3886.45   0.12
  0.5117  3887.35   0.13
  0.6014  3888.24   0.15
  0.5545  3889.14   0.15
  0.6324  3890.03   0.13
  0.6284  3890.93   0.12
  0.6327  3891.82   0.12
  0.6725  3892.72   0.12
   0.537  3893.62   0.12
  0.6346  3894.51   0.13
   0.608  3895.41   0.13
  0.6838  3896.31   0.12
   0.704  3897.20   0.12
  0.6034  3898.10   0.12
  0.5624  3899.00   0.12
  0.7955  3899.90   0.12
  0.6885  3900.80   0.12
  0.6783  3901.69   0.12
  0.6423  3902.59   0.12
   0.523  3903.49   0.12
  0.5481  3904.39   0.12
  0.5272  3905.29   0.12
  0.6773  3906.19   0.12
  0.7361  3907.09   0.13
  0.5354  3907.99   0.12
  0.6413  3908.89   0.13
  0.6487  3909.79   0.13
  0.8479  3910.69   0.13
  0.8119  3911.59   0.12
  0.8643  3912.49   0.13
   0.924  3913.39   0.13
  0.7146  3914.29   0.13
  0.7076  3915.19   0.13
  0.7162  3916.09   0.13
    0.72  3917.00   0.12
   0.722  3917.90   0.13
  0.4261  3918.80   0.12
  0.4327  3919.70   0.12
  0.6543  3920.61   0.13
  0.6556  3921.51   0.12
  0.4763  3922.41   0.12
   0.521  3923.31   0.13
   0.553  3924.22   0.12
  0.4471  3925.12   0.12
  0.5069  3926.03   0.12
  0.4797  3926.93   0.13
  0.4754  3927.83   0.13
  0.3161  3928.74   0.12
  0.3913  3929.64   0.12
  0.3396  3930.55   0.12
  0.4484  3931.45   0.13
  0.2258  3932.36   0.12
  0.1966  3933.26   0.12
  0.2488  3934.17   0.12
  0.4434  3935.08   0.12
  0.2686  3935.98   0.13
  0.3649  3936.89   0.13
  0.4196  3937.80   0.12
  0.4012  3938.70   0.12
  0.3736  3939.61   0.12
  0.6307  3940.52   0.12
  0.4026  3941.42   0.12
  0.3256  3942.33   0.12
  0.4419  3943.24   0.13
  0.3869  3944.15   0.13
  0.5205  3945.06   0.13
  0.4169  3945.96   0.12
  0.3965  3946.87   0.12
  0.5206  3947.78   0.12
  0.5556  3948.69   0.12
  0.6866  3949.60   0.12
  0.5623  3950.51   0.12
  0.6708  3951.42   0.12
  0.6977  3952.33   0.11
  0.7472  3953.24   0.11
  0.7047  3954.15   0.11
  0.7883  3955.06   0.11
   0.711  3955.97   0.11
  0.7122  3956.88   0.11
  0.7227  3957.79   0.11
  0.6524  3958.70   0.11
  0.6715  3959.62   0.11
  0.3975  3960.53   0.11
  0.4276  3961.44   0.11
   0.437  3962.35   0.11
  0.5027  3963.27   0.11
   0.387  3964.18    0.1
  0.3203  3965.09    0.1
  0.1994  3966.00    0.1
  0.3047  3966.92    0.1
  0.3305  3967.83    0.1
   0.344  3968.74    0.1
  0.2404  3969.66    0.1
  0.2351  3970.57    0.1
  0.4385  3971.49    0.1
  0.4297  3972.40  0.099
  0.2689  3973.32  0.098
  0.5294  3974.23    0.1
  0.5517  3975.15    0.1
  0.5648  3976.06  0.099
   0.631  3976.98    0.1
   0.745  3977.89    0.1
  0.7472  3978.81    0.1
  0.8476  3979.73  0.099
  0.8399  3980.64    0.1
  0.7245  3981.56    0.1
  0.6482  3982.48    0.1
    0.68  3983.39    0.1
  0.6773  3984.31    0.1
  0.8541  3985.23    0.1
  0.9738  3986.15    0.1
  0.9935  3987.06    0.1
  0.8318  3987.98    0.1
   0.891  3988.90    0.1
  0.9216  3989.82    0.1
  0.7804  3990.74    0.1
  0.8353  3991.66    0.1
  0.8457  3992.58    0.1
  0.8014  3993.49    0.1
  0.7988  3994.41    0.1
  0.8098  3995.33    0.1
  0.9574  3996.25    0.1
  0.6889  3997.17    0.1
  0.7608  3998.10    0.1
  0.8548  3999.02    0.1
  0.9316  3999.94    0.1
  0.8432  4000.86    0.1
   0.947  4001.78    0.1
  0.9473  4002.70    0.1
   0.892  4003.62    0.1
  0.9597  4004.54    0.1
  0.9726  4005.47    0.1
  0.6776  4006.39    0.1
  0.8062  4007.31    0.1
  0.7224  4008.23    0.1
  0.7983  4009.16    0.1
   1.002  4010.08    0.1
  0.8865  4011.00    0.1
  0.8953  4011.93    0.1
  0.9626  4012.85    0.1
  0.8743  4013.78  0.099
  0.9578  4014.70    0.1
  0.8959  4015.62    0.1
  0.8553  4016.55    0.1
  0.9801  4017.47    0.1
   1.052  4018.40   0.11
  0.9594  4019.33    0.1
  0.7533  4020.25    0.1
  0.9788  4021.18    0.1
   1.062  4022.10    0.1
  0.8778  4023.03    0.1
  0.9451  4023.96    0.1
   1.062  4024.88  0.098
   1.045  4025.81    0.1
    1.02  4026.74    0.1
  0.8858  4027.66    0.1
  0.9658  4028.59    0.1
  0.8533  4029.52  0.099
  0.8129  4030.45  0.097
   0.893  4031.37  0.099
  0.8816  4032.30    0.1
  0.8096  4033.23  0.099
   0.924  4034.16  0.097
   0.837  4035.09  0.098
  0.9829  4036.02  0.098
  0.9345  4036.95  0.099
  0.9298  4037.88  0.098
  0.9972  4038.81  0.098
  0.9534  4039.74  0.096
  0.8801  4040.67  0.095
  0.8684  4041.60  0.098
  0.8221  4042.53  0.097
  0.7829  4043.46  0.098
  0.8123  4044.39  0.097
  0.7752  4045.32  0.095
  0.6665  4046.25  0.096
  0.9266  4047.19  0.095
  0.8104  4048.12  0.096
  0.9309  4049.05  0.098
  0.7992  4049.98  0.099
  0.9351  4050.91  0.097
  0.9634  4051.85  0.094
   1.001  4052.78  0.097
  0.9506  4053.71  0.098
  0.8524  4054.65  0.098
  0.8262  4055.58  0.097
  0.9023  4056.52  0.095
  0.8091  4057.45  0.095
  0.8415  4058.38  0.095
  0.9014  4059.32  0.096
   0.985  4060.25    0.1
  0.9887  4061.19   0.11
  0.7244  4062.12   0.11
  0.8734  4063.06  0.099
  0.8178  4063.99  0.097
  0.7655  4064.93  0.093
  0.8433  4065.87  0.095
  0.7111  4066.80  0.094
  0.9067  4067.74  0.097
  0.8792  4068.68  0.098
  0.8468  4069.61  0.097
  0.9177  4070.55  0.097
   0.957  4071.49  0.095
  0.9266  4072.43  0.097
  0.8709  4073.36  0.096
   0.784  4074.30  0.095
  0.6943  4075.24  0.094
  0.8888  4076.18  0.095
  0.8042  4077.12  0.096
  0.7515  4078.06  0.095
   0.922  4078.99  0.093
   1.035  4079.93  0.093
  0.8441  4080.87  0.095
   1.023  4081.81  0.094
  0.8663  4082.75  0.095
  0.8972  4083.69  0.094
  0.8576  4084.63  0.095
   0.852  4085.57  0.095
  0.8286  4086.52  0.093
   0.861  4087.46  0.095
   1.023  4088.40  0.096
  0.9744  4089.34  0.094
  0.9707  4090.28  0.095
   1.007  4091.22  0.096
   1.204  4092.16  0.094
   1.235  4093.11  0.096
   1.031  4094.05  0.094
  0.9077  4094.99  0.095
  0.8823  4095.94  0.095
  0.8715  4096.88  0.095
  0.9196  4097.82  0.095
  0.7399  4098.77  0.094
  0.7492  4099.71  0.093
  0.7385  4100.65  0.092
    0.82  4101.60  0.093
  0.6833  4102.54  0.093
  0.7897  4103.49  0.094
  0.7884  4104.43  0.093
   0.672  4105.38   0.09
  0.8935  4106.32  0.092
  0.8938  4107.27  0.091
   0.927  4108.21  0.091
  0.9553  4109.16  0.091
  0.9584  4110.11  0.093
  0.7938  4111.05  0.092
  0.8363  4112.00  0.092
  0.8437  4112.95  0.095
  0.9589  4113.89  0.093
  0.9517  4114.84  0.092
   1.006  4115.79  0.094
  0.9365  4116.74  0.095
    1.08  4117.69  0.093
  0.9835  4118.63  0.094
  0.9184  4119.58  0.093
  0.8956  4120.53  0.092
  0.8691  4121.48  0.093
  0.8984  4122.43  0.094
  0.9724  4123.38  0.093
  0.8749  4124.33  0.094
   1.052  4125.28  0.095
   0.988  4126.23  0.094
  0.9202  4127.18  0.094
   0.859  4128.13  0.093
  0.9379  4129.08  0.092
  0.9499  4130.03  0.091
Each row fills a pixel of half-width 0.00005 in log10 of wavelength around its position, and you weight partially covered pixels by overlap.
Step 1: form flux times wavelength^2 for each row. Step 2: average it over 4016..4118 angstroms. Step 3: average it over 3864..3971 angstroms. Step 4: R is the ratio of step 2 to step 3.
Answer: 1.79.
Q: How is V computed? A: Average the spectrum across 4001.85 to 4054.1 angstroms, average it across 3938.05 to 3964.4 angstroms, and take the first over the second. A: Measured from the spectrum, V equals 1.65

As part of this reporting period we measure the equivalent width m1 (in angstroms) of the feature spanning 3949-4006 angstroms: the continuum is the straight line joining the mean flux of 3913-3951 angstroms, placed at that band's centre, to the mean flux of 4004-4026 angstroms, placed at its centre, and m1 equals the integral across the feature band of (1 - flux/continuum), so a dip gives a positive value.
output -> 3.9 angstroms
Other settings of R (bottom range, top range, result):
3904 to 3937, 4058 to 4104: 1.75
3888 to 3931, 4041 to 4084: 1.52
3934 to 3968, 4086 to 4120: 1.97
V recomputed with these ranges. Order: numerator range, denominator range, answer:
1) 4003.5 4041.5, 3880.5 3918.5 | 1.43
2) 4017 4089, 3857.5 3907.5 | 1.59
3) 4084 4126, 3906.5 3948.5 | 1.76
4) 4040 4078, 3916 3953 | 1.81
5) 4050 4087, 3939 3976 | 1.77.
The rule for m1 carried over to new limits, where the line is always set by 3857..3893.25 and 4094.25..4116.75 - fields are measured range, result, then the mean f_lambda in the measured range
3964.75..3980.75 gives 4.78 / 0.469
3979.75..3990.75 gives -2.18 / 0.821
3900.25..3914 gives -2.71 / 0.688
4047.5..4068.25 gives -2.19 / 0.87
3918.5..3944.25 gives 7.80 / 0.423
